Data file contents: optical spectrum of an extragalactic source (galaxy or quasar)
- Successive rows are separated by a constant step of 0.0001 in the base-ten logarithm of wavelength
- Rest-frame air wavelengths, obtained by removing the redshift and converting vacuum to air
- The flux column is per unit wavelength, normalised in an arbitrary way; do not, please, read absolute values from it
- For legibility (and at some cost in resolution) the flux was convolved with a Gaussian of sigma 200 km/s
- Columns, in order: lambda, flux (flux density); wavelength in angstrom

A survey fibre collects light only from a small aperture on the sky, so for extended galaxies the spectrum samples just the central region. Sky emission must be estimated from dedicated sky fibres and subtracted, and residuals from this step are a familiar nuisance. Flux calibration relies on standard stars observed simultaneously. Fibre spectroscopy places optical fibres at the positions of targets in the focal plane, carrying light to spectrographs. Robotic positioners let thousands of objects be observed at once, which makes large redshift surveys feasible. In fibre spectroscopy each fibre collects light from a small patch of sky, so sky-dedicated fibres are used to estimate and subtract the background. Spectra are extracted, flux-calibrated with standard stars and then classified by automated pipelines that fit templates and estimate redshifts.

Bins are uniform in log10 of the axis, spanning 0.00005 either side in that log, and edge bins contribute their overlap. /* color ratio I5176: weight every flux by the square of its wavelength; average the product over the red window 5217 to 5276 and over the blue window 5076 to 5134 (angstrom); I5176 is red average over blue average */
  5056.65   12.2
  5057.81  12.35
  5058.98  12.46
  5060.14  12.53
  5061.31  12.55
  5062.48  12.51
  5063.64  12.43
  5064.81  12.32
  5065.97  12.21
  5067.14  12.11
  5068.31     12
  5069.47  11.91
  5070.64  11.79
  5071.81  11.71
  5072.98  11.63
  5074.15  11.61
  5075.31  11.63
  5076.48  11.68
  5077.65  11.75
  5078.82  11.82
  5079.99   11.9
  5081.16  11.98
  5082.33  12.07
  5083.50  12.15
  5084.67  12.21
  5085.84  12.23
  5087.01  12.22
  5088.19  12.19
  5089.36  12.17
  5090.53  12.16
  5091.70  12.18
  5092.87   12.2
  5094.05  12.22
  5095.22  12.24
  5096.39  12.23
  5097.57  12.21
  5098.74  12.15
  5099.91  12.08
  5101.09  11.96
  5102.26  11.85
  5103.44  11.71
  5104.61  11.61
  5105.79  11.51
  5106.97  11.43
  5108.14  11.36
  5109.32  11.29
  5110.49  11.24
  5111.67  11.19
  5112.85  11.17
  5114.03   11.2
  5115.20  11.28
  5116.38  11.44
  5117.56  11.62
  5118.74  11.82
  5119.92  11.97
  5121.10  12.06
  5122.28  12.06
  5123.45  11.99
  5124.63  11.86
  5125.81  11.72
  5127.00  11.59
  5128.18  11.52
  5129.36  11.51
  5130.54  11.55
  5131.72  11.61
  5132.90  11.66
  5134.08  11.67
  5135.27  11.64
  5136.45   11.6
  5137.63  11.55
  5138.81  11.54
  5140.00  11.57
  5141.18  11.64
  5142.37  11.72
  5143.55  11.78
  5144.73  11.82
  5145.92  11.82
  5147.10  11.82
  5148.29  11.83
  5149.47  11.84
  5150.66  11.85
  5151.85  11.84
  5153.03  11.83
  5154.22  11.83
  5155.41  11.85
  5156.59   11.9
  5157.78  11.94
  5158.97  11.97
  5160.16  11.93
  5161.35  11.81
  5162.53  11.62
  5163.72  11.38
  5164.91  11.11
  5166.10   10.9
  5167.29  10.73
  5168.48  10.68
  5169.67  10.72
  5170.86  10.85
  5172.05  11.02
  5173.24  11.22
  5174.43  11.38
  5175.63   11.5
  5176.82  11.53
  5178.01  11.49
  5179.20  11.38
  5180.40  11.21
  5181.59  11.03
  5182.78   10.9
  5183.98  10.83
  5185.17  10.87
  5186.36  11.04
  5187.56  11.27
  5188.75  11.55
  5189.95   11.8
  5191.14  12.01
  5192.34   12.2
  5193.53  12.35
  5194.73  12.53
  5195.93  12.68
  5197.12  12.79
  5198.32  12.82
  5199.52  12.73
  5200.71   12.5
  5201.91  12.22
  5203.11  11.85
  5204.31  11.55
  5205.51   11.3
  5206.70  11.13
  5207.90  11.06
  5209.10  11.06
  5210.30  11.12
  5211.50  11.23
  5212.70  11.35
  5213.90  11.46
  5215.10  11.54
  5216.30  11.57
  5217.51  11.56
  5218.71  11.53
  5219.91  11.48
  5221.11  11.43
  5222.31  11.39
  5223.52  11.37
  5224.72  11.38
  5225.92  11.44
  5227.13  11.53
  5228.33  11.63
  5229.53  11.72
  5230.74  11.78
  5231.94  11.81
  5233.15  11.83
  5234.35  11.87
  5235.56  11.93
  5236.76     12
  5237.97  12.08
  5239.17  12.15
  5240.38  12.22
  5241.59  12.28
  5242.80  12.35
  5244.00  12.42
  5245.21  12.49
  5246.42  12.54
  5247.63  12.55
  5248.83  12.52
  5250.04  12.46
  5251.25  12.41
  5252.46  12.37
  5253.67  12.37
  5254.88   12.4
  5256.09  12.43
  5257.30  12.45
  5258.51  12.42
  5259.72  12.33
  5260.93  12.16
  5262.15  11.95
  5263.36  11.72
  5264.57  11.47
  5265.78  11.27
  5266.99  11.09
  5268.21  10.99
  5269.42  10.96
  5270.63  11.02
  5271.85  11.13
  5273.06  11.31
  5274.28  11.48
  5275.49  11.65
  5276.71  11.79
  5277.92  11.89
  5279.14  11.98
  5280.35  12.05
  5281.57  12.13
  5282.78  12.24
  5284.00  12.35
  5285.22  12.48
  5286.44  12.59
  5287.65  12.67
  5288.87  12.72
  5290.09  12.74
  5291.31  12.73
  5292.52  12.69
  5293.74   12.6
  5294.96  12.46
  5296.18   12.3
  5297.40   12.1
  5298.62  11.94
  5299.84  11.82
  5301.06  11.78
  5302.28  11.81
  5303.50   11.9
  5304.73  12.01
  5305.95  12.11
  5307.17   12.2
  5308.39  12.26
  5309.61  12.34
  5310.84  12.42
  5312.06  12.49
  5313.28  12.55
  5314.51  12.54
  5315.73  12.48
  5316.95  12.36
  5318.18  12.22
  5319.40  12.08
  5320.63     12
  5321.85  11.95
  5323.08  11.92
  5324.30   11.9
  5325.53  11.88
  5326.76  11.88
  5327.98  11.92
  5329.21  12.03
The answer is 1.06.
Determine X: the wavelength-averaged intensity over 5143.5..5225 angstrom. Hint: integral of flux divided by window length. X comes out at 11.6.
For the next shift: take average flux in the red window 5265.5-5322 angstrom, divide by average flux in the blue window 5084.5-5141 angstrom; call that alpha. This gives 1.03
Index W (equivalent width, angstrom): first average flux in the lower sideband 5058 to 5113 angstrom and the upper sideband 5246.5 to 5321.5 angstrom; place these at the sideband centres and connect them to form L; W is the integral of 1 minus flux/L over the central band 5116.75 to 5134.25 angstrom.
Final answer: 0.36 angstrom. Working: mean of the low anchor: 12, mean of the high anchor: 12.1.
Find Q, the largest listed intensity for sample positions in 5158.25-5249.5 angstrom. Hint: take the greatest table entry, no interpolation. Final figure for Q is 12.82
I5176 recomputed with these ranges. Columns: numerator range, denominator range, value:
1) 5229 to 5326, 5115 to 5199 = 1.09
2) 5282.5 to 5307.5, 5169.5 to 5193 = 1.14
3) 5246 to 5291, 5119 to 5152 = 1.08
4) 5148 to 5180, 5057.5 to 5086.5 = 0.99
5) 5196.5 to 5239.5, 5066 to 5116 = 1.04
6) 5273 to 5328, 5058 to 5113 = 1.11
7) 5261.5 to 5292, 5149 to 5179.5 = 1.08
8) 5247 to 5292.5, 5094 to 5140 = 1.09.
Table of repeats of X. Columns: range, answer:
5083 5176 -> 11.7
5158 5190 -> 11.2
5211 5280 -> 11.8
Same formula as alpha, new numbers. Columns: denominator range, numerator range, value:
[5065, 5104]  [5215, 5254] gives 0.99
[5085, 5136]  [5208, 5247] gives 1.00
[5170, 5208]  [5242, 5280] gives 1.03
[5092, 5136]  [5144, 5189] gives 0.98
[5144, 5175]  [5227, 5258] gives 1.06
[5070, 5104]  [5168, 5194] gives 0.94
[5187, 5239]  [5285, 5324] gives 1.04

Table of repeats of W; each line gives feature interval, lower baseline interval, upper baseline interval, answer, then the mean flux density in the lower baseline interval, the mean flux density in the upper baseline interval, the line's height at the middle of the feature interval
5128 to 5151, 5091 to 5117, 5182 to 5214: 0.1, 11.7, 11.7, 11.7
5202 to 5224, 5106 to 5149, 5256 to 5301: 0.8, 11.6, 12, 11.8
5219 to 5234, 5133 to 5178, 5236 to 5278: 0.4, 11.5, 12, 11.8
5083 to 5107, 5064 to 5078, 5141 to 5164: -0.4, 11.9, 11.8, 11.9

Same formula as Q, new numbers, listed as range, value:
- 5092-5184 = 12.24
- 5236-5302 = 12.74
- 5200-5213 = 12.5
